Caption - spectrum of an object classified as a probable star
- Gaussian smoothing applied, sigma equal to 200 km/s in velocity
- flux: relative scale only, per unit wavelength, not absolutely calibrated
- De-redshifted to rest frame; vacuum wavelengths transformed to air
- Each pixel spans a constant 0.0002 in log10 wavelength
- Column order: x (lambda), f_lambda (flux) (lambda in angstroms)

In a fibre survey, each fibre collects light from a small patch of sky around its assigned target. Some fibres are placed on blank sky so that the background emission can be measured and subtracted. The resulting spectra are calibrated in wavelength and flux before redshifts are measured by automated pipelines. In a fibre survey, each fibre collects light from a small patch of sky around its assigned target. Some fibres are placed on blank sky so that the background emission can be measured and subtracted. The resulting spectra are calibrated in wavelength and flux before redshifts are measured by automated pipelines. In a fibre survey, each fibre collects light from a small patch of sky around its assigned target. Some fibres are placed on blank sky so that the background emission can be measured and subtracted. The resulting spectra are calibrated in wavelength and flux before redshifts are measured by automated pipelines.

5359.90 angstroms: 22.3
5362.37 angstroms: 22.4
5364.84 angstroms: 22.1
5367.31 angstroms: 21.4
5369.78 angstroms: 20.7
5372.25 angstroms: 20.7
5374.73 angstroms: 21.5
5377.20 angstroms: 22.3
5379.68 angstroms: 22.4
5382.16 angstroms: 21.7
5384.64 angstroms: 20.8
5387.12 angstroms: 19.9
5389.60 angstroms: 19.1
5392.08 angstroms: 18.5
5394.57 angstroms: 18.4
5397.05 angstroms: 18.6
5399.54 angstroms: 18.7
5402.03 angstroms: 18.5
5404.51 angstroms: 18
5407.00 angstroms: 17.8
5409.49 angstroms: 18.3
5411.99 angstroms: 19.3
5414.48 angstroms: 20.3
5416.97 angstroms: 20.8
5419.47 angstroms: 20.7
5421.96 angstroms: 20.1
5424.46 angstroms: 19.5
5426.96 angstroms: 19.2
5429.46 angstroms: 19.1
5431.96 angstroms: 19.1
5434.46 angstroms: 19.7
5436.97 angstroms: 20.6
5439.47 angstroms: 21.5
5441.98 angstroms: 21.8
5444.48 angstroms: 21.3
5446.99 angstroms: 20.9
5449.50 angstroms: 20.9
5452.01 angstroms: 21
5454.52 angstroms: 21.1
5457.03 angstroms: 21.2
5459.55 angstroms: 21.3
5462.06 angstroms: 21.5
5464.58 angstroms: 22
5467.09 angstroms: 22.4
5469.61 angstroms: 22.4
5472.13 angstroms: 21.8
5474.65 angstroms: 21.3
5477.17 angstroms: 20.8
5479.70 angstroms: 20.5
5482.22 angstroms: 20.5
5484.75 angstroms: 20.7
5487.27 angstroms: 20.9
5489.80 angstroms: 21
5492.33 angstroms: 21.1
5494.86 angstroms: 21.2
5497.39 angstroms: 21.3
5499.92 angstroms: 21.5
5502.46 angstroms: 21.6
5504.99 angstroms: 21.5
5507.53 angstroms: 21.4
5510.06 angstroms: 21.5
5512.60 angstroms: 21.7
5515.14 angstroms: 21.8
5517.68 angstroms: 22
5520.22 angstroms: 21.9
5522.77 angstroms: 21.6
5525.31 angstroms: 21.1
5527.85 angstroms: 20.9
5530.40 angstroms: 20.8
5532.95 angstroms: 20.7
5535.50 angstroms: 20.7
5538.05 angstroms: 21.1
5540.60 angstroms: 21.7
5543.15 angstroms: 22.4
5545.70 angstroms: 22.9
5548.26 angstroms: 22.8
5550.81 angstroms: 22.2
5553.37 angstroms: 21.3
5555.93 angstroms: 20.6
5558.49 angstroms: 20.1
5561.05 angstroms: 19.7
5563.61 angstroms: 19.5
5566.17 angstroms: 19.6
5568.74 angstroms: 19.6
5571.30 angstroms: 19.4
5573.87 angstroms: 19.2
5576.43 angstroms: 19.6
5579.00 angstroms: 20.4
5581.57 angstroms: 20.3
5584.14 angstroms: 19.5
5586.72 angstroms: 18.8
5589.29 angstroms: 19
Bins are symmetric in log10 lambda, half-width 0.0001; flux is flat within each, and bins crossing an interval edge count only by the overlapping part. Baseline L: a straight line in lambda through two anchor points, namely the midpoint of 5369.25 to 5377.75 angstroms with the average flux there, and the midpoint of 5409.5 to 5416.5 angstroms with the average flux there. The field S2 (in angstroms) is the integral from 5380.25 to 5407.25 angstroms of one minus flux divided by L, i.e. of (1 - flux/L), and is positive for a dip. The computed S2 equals 1.6 angstroms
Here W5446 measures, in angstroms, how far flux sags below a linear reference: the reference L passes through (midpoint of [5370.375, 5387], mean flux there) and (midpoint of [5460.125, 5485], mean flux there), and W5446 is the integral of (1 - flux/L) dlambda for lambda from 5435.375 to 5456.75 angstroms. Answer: 0.3 angstroms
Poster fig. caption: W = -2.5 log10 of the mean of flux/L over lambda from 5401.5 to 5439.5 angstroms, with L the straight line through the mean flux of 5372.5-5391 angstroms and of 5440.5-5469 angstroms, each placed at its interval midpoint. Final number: 0.09 mag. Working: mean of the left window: 21.1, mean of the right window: 21.4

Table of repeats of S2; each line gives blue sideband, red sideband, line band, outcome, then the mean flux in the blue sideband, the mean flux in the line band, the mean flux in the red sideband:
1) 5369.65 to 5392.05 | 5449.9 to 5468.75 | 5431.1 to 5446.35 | 0.4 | 20.9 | 20.7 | 21.5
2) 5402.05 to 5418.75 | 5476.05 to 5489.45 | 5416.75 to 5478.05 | -3.0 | 19.1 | 20.9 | 20.7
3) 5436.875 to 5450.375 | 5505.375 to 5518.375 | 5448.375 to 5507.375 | 0.4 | 21.2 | 21.3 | 21.7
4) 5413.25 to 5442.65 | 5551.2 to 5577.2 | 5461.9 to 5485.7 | -1.5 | 20.2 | 21.4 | 19.9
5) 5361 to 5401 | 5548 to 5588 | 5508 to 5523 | -1.1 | 20.6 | 21.7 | 20.1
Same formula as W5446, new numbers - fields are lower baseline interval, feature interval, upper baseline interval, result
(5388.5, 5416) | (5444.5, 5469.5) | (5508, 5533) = -1.8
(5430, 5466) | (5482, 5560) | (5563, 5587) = -4.6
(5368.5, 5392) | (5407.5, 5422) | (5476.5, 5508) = 0.8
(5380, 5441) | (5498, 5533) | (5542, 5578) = -2.0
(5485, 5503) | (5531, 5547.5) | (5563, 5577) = -1.2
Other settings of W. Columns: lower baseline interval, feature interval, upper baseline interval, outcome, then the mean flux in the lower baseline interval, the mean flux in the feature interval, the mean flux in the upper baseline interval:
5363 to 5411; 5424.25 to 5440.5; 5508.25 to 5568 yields 0.03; 20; 19.8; 21.2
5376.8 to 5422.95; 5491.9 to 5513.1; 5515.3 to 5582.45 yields -0.05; 19.6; 21.4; 20.9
